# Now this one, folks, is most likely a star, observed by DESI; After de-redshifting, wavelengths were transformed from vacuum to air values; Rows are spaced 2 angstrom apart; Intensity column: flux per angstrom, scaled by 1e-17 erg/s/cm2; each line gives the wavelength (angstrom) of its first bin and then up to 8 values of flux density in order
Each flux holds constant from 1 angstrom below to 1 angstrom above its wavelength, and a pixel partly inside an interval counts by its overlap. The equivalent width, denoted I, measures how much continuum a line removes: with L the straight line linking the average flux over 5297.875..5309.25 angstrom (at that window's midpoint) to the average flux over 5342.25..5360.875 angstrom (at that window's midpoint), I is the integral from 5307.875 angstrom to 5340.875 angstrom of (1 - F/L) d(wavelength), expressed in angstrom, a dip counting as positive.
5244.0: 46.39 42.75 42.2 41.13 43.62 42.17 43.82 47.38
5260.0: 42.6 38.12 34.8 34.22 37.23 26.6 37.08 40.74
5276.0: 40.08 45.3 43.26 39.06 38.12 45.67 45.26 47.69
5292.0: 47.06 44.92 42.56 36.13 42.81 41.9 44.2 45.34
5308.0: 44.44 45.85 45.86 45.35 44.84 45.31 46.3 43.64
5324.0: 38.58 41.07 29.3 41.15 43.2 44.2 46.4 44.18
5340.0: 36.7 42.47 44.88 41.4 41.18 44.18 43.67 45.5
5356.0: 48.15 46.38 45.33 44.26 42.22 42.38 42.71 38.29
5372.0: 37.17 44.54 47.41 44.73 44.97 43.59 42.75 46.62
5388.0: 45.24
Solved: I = 0.7 angstrom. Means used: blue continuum 43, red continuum 44.4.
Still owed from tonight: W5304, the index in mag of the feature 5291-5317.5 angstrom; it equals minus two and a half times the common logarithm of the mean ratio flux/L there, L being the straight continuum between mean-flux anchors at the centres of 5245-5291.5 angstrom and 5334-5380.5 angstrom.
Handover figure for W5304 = -0.052 mag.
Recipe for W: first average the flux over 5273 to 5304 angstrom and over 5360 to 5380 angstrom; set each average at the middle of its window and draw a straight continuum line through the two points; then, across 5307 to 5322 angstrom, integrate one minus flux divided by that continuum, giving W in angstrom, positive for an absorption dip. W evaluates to -0.9 angstrom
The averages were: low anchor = 42.8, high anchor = 42.9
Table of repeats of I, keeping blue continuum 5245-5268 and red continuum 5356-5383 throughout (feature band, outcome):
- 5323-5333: 0.9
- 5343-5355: -0.1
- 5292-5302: -0.1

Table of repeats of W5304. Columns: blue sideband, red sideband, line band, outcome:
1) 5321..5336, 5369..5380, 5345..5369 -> -0.053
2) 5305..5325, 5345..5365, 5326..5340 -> 0.085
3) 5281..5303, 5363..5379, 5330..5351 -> -0.005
